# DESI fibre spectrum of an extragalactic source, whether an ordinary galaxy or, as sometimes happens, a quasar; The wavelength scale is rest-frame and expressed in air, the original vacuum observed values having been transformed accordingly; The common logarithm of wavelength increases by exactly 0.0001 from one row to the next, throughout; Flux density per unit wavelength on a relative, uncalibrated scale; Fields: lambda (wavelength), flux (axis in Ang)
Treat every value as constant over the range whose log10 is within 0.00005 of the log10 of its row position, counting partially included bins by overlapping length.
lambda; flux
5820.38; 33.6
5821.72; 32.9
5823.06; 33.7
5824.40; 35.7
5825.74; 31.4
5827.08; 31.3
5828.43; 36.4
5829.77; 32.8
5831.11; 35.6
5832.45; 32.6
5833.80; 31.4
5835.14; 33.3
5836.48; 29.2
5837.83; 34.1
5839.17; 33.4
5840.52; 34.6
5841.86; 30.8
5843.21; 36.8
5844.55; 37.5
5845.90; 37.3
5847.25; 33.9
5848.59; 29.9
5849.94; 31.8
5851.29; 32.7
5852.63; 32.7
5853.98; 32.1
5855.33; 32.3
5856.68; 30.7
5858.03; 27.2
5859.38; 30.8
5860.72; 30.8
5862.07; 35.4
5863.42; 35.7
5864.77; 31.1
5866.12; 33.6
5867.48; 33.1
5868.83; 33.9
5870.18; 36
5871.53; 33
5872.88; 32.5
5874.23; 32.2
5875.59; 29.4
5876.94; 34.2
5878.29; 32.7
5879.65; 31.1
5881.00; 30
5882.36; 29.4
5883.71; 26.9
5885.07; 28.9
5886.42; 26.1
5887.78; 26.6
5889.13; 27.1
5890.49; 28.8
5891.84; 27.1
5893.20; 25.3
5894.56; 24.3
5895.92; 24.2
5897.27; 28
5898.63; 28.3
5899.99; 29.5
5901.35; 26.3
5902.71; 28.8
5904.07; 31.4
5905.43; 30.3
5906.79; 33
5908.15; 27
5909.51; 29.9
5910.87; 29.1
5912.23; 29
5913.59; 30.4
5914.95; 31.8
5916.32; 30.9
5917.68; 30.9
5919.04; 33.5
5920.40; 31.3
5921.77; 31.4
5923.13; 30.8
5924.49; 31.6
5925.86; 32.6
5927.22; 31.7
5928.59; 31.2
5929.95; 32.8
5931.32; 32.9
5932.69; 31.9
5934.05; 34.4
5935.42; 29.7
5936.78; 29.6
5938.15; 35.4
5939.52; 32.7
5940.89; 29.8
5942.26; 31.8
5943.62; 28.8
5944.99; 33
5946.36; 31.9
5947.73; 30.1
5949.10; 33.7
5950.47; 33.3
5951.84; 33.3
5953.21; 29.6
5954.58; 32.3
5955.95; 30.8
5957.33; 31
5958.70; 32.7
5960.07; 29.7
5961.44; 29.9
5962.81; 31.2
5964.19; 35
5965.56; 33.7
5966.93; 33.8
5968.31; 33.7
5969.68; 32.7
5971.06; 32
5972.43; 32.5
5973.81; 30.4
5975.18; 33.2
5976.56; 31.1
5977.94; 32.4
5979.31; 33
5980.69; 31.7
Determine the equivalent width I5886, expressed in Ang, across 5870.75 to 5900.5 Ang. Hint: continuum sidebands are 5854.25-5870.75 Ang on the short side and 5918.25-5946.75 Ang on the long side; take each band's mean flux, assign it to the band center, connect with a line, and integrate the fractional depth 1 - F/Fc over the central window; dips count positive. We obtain 3.1 Ang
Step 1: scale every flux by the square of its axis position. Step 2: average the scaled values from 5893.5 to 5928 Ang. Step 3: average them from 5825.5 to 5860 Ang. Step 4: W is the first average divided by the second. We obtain 0.93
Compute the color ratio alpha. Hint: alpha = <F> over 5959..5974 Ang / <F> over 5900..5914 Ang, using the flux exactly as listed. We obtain 1.1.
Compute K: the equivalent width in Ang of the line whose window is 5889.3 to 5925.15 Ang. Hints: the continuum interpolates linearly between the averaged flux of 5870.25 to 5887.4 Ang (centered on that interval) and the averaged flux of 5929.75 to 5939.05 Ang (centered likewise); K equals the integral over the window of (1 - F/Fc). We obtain 2.53 Ang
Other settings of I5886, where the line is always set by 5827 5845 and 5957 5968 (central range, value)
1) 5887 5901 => 2.6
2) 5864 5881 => 0.3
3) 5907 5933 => 1.2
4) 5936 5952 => 0.3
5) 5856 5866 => 0.5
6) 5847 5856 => 0.3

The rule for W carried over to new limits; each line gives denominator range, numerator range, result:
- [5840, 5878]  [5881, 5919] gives 0.88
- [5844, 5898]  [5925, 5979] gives 1.07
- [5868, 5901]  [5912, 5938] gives 1.09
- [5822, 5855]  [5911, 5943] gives 0.98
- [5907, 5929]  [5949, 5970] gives 1.06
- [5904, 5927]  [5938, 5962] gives 1.03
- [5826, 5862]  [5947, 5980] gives 1.02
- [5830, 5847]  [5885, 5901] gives 0.81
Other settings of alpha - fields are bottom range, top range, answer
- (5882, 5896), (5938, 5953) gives 1.19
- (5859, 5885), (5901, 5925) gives 0.95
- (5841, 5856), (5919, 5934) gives 0.96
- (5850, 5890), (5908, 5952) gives 1.01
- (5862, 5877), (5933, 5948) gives 0.95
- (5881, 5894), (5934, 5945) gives 1.15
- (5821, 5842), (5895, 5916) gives 0.88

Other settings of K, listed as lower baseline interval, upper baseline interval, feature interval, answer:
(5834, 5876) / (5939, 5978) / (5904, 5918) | 0.9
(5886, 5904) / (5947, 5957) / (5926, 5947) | -0.9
